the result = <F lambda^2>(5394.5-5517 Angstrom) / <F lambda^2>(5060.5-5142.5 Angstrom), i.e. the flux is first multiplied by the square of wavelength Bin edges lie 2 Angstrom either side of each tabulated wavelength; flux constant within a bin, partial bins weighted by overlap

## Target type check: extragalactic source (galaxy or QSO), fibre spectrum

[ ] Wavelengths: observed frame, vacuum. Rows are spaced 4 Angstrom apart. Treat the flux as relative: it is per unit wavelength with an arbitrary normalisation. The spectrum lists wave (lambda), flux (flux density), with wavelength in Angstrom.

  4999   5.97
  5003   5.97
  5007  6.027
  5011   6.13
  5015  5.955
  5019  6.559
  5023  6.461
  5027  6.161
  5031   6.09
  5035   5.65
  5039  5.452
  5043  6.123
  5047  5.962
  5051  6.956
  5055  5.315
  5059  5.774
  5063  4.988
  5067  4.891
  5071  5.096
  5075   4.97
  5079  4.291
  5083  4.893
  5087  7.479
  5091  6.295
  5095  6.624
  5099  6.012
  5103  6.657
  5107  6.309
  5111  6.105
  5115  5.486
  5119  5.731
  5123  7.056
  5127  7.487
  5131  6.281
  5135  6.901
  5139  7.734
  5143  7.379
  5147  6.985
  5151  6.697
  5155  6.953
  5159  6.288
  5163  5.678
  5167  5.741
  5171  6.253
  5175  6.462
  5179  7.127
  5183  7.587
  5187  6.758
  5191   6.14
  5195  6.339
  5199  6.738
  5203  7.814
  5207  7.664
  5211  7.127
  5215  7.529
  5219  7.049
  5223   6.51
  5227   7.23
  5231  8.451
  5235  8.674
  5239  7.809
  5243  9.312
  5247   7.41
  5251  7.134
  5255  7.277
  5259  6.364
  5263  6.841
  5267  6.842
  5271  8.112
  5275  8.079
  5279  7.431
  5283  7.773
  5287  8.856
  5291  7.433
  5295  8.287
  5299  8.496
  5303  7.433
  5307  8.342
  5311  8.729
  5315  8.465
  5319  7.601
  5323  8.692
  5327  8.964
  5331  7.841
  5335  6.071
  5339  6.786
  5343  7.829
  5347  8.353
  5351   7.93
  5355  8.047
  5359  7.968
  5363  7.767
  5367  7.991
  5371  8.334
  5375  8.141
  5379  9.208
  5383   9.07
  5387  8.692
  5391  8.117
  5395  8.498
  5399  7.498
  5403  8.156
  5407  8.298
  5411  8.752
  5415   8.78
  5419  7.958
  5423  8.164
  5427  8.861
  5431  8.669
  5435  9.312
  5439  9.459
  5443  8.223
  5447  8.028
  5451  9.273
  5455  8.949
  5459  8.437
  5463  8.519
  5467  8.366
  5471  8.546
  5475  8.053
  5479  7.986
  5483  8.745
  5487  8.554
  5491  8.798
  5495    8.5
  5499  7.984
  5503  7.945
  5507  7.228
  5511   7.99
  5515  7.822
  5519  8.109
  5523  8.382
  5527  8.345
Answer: 1.58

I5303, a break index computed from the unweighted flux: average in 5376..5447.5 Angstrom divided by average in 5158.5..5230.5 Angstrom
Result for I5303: 1.25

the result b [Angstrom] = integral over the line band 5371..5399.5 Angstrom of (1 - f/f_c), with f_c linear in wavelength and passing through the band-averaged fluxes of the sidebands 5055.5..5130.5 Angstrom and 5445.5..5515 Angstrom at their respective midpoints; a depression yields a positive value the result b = -2.8 Angstrom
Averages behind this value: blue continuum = 5.89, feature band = 8.5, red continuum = 8.33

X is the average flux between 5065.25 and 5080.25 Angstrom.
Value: 4.84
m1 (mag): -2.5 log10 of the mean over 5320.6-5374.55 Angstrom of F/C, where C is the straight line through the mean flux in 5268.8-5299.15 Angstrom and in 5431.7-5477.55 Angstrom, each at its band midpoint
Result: 0.05 mag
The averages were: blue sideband 8.02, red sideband 8.64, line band 7.9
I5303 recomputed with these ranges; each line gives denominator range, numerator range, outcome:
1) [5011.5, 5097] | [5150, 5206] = 1.14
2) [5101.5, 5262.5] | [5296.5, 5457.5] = 1.19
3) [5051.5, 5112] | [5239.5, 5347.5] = 1.36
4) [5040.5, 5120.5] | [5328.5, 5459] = 1.43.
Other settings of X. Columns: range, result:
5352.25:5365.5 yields 7.93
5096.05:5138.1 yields 6.44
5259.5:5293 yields 7.61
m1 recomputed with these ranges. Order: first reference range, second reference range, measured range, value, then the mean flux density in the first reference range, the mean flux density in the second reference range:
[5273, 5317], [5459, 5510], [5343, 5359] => 0.01 mag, 8.12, 8.27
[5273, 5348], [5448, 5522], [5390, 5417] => -0.02 mag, 7.97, 8.32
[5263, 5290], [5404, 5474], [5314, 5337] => 0.01 mag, 7.76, 8.61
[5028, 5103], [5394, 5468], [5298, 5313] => -0.09 mag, 5.75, 8.54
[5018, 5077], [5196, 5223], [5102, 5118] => 0.04 mag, 5.75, 7.22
